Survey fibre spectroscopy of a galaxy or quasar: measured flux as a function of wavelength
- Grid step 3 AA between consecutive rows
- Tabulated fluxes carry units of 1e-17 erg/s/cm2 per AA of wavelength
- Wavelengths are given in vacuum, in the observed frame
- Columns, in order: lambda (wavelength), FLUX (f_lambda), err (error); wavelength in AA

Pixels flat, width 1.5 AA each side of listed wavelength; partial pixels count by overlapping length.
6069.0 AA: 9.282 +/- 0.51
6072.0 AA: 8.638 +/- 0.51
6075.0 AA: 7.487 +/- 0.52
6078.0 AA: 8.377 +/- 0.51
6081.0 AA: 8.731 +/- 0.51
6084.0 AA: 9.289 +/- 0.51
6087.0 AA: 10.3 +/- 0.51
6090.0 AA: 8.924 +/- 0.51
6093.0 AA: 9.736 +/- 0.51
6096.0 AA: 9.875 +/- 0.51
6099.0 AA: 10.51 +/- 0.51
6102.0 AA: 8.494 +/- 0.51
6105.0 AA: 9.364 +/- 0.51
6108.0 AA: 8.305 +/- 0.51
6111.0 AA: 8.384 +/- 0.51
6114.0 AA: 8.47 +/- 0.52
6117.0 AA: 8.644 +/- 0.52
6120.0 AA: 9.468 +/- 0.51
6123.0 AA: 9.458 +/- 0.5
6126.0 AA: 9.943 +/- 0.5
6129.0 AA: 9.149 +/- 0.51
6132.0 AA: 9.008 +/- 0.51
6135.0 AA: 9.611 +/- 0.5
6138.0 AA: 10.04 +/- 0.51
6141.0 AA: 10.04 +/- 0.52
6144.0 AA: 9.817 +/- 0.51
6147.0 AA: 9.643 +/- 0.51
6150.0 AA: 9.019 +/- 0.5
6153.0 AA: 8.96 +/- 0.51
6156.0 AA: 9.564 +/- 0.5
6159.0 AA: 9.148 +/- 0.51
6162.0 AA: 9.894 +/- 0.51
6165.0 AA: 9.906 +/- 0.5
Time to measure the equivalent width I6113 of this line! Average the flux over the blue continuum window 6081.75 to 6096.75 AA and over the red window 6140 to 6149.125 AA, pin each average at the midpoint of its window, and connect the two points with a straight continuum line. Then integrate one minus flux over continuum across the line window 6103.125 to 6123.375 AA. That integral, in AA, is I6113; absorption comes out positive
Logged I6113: 1.7 AA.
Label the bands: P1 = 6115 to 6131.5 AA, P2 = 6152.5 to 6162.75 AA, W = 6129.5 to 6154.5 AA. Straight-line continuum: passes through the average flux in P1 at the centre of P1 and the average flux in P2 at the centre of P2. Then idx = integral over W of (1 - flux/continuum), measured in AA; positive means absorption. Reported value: -0.4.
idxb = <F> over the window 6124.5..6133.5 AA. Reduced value 9.37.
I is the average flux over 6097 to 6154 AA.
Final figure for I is 9.29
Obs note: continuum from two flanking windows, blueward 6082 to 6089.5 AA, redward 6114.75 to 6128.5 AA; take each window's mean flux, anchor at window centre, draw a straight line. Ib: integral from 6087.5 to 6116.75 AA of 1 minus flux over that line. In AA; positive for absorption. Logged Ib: 1.0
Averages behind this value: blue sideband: 9.61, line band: 9.14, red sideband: 9.31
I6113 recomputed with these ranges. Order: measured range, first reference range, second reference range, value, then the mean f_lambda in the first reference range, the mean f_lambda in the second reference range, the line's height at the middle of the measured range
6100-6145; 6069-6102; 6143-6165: 0.5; 9.16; 9.46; 9.32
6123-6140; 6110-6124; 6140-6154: -0.7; 8.88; 9.5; 9.18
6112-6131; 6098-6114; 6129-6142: 0.2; 8.91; 9.6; 9.27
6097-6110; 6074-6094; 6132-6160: 0.0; 9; 9.52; 9.16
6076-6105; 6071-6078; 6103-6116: -3.4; 8.09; 8.63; 8.33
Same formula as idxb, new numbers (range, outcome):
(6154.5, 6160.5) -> 9.36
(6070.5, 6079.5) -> 8.17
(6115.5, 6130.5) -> 9.33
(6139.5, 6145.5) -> 9.93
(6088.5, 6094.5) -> 9.33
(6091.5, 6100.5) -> 10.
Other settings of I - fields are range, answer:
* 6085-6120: 9.2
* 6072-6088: 8.77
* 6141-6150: 9.66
